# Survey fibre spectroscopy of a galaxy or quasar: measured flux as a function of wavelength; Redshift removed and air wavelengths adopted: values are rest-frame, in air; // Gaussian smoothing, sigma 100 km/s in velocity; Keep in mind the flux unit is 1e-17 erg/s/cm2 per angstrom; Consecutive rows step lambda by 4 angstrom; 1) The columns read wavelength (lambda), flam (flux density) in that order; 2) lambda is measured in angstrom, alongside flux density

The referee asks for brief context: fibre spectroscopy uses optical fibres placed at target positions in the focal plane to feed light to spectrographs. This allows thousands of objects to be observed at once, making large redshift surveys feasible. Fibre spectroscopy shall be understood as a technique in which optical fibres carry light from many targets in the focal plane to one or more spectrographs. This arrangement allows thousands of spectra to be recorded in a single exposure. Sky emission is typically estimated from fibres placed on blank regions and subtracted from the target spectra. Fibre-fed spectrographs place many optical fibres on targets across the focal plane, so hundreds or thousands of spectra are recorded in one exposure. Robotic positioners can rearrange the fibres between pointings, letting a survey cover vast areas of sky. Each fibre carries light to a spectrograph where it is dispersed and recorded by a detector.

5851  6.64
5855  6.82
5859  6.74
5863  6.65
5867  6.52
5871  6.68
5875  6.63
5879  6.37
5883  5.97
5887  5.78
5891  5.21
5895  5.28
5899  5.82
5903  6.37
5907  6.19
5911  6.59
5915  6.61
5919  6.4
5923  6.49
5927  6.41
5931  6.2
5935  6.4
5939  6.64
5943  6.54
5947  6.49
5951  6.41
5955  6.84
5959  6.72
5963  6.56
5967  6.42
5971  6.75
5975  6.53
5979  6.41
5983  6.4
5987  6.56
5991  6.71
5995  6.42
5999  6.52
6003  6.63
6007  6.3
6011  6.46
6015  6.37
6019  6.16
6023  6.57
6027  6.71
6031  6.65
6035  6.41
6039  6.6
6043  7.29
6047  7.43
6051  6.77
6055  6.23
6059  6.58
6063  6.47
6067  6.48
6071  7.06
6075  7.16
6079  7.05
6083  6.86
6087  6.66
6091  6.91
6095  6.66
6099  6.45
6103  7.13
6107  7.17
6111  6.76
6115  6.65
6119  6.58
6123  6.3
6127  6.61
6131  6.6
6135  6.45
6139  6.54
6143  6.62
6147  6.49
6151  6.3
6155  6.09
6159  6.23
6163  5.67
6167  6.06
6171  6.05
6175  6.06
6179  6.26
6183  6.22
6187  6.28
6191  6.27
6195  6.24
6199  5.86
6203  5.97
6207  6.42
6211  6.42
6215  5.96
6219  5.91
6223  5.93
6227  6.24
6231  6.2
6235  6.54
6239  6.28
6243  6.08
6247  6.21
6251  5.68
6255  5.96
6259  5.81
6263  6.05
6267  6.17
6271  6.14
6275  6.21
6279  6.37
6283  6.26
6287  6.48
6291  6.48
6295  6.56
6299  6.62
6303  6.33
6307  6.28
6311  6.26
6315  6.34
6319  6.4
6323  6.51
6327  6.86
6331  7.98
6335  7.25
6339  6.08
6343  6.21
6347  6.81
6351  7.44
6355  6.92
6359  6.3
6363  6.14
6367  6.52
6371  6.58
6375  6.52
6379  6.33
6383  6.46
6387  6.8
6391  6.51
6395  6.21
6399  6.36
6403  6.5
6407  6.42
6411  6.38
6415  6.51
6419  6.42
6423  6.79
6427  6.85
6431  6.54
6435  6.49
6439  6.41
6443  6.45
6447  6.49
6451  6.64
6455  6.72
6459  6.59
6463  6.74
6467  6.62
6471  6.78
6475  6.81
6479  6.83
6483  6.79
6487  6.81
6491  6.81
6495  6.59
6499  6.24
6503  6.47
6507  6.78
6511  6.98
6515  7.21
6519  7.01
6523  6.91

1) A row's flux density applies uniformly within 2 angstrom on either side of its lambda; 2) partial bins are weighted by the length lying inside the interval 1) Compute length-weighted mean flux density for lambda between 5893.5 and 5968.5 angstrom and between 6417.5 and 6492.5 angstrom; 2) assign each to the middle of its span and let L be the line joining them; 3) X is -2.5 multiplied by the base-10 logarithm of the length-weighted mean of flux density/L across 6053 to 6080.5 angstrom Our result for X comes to -0.04 mag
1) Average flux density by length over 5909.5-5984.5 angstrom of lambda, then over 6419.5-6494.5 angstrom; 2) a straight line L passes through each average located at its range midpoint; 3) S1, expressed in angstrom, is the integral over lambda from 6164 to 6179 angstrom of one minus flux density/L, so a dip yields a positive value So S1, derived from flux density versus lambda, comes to 1.20 angstrom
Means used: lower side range 6.52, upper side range 6.67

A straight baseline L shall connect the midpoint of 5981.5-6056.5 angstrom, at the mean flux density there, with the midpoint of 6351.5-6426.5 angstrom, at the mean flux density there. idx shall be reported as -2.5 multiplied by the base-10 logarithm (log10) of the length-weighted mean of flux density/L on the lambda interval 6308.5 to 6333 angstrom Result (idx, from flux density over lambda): -0.03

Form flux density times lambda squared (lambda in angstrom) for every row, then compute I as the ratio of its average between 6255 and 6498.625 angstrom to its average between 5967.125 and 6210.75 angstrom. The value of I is 1.1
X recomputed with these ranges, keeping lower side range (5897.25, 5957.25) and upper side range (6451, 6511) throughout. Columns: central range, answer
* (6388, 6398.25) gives 0.04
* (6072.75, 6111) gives -0.06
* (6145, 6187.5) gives 0.07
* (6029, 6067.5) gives -0.03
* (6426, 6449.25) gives 0.02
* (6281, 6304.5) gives 0.02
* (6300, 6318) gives 0.05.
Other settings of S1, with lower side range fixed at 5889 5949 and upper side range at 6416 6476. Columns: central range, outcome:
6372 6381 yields 0.2 angstrom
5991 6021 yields -0.6 angstrom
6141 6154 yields -0.1 angstrom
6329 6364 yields -1.4 angstrom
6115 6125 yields -0.2 angstrom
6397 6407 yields 0.2 angstrom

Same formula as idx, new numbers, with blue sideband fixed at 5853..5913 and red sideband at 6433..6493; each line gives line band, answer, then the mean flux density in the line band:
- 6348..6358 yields -0.075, 7.05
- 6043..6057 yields -0.085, 6.88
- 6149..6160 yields 0.040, 6.2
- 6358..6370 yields 0.042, 6.34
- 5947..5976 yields -0.051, 6.6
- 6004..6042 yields -0.026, 6.5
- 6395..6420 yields 0.035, 6.41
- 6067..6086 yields -0.093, 6.95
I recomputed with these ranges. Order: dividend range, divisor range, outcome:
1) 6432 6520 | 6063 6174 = 1.14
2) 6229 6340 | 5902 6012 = 1.09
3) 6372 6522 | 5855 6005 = 1.22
